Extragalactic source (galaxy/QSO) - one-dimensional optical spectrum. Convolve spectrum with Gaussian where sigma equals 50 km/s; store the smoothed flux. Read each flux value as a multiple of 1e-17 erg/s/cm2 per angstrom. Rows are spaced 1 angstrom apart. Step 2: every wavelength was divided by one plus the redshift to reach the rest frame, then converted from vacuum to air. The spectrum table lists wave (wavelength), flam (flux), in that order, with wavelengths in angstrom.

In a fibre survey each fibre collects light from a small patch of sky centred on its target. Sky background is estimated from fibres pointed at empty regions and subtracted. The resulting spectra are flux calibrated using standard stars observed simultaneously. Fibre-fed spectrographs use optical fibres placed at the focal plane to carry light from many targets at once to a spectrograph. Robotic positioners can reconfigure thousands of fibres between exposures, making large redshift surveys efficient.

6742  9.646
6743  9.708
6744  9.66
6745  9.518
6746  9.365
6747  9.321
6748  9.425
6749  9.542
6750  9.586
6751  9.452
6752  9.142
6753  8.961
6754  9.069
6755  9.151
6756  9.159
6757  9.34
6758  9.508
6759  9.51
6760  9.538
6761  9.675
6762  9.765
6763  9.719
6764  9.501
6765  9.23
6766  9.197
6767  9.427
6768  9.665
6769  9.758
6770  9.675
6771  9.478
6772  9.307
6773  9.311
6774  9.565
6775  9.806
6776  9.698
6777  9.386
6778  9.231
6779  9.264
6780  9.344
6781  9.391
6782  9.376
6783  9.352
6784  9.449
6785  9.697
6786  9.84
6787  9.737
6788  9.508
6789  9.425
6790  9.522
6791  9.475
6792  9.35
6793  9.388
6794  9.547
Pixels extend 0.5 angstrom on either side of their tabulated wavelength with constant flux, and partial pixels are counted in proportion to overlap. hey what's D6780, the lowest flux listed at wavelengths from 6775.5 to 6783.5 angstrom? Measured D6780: 9.231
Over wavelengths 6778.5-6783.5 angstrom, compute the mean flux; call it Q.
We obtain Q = 9.35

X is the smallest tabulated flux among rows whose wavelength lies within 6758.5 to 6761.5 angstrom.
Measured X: 9.51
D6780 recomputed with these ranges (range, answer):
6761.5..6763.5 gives 9.719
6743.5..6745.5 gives 9.518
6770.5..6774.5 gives 9.307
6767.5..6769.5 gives 9.665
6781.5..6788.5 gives 9.352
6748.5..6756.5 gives 8.961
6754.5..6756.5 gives 9.151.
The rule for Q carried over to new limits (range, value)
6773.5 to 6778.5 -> 9.54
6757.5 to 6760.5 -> 9.52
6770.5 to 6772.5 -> 9.39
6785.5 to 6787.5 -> 9.79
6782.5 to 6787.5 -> 9.62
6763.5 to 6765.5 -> 9.37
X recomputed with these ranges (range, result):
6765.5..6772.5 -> 9.197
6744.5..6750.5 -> 9.321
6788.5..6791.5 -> 9.425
